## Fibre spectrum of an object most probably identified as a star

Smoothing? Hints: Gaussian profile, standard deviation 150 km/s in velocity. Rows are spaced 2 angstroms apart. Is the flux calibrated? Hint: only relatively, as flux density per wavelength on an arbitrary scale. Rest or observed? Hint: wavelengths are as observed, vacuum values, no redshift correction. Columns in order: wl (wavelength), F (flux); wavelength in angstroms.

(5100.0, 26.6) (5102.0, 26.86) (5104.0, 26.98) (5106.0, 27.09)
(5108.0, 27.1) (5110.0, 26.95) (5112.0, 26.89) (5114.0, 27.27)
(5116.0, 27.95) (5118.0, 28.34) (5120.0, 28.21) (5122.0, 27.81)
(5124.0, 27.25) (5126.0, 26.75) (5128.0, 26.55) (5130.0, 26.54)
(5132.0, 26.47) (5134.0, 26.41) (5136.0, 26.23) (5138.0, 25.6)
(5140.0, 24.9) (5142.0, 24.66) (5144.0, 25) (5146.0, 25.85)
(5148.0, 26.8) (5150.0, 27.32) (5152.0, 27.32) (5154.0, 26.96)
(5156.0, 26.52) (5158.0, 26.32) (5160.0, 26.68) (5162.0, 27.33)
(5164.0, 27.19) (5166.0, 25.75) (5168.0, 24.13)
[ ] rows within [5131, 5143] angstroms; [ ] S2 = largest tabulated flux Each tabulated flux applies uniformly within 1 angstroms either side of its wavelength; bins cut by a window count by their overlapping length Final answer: 26.47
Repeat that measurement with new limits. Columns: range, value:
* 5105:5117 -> 27.95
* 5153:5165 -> 27.33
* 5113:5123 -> 28.34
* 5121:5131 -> 27.81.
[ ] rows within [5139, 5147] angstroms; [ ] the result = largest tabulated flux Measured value 25.85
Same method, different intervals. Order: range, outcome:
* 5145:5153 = 27.32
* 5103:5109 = 27.1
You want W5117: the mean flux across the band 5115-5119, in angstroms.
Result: 28.1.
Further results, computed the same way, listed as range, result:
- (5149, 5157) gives 27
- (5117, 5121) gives 28.3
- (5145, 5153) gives 26.8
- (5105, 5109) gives 27.1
